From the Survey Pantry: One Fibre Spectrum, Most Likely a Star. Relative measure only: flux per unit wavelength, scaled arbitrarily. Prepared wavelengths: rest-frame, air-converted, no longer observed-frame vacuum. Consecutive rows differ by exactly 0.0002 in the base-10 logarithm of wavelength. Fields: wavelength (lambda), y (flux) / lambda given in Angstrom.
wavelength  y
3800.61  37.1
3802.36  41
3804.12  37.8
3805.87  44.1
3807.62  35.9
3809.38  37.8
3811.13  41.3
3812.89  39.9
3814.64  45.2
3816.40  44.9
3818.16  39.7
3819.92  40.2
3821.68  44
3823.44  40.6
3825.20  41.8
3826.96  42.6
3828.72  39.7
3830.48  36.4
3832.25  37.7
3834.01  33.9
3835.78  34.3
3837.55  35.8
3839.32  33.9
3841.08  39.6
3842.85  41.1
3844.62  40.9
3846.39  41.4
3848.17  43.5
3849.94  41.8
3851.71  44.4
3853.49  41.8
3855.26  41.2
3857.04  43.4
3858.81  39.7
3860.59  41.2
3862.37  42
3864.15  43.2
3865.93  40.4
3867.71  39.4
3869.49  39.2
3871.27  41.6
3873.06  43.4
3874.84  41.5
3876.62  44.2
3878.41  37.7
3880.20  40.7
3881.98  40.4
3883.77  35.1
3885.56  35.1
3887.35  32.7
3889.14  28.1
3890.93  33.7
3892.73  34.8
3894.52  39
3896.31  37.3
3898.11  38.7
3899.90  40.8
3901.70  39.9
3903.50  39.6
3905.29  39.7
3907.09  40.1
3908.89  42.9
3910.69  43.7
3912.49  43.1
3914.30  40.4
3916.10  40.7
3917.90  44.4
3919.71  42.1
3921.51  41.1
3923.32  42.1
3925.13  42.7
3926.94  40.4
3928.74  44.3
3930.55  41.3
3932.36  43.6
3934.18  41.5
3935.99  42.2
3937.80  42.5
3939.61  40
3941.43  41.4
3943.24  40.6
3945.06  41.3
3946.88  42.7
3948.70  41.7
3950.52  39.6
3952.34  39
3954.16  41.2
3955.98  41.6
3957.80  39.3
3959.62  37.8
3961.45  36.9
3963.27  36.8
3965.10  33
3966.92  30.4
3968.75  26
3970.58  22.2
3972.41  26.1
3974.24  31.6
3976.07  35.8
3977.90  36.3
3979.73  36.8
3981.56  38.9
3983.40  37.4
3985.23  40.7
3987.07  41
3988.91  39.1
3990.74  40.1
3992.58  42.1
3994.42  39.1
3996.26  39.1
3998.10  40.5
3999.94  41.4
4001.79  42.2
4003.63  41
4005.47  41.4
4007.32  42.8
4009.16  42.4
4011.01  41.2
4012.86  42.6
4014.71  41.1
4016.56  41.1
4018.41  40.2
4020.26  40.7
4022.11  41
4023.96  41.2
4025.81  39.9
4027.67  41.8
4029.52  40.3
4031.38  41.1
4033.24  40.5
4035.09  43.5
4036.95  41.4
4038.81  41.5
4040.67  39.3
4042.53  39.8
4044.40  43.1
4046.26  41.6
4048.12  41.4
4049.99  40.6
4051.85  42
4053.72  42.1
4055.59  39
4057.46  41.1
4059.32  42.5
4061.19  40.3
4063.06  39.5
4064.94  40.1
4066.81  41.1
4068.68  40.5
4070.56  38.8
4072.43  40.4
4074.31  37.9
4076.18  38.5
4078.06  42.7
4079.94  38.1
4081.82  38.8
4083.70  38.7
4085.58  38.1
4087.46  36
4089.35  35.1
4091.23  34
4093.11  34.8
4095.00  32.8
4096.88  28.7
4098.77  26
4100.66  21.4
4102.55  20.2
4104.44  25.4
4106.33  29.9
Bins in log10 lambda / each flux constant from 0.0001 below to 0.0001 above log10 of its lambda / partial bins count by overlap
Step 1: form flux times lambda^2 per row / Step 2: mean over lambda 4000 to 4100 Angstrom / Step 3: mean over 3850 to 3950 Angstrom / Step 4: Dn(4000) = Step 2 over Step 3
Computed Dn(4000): 1.05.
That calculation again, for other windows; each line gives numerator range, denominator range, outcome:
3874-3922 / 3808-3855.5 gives 1.01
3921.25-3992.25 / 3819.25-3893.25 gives 1.03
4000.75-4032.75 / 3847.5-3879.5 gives 1.07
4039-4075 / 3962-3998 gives 1.19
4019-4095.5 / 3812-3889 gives 1.10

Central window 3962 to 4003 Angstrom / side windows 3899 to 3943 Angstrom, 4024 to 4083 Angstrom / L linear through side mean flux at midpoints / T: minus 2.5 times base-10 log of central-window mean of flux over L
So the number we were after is 0.14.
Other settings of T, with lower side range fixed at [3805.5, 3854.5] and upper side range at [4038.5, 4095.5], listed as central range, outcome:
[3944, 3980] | 0.113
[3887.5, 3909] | 0.067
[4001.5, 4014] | -0.063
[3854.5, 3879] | -0.036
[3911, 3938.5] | -0.063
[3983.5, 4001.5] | -0.018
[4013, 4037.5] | -0.043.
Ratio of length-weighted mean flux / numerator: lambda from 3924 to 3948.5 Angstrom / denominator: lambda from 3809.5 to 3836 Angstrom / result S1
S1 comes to 1.04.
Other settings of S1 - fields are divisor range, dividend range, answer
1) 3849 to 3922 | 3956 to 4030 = 0.96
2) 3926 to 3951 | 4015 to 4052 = 0.99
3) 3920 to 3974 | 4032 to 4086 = 1.05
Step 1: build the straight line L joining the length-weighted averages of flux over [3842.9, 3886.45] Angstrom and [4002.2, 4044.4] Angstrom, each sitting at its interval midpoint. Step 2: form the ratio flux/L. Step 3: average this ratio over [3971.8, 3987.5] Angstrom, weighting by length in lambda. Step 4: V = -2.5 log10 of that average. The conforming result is 0.142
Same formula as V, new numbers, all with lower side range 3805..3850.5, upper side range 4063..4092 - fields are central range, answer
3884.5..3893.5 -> 0.20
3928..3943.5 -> -0.07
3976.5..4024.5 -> -0.04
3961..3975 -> 0.29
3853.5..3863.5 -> -0.05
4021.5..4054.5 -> -0.06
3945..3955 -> -0.04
